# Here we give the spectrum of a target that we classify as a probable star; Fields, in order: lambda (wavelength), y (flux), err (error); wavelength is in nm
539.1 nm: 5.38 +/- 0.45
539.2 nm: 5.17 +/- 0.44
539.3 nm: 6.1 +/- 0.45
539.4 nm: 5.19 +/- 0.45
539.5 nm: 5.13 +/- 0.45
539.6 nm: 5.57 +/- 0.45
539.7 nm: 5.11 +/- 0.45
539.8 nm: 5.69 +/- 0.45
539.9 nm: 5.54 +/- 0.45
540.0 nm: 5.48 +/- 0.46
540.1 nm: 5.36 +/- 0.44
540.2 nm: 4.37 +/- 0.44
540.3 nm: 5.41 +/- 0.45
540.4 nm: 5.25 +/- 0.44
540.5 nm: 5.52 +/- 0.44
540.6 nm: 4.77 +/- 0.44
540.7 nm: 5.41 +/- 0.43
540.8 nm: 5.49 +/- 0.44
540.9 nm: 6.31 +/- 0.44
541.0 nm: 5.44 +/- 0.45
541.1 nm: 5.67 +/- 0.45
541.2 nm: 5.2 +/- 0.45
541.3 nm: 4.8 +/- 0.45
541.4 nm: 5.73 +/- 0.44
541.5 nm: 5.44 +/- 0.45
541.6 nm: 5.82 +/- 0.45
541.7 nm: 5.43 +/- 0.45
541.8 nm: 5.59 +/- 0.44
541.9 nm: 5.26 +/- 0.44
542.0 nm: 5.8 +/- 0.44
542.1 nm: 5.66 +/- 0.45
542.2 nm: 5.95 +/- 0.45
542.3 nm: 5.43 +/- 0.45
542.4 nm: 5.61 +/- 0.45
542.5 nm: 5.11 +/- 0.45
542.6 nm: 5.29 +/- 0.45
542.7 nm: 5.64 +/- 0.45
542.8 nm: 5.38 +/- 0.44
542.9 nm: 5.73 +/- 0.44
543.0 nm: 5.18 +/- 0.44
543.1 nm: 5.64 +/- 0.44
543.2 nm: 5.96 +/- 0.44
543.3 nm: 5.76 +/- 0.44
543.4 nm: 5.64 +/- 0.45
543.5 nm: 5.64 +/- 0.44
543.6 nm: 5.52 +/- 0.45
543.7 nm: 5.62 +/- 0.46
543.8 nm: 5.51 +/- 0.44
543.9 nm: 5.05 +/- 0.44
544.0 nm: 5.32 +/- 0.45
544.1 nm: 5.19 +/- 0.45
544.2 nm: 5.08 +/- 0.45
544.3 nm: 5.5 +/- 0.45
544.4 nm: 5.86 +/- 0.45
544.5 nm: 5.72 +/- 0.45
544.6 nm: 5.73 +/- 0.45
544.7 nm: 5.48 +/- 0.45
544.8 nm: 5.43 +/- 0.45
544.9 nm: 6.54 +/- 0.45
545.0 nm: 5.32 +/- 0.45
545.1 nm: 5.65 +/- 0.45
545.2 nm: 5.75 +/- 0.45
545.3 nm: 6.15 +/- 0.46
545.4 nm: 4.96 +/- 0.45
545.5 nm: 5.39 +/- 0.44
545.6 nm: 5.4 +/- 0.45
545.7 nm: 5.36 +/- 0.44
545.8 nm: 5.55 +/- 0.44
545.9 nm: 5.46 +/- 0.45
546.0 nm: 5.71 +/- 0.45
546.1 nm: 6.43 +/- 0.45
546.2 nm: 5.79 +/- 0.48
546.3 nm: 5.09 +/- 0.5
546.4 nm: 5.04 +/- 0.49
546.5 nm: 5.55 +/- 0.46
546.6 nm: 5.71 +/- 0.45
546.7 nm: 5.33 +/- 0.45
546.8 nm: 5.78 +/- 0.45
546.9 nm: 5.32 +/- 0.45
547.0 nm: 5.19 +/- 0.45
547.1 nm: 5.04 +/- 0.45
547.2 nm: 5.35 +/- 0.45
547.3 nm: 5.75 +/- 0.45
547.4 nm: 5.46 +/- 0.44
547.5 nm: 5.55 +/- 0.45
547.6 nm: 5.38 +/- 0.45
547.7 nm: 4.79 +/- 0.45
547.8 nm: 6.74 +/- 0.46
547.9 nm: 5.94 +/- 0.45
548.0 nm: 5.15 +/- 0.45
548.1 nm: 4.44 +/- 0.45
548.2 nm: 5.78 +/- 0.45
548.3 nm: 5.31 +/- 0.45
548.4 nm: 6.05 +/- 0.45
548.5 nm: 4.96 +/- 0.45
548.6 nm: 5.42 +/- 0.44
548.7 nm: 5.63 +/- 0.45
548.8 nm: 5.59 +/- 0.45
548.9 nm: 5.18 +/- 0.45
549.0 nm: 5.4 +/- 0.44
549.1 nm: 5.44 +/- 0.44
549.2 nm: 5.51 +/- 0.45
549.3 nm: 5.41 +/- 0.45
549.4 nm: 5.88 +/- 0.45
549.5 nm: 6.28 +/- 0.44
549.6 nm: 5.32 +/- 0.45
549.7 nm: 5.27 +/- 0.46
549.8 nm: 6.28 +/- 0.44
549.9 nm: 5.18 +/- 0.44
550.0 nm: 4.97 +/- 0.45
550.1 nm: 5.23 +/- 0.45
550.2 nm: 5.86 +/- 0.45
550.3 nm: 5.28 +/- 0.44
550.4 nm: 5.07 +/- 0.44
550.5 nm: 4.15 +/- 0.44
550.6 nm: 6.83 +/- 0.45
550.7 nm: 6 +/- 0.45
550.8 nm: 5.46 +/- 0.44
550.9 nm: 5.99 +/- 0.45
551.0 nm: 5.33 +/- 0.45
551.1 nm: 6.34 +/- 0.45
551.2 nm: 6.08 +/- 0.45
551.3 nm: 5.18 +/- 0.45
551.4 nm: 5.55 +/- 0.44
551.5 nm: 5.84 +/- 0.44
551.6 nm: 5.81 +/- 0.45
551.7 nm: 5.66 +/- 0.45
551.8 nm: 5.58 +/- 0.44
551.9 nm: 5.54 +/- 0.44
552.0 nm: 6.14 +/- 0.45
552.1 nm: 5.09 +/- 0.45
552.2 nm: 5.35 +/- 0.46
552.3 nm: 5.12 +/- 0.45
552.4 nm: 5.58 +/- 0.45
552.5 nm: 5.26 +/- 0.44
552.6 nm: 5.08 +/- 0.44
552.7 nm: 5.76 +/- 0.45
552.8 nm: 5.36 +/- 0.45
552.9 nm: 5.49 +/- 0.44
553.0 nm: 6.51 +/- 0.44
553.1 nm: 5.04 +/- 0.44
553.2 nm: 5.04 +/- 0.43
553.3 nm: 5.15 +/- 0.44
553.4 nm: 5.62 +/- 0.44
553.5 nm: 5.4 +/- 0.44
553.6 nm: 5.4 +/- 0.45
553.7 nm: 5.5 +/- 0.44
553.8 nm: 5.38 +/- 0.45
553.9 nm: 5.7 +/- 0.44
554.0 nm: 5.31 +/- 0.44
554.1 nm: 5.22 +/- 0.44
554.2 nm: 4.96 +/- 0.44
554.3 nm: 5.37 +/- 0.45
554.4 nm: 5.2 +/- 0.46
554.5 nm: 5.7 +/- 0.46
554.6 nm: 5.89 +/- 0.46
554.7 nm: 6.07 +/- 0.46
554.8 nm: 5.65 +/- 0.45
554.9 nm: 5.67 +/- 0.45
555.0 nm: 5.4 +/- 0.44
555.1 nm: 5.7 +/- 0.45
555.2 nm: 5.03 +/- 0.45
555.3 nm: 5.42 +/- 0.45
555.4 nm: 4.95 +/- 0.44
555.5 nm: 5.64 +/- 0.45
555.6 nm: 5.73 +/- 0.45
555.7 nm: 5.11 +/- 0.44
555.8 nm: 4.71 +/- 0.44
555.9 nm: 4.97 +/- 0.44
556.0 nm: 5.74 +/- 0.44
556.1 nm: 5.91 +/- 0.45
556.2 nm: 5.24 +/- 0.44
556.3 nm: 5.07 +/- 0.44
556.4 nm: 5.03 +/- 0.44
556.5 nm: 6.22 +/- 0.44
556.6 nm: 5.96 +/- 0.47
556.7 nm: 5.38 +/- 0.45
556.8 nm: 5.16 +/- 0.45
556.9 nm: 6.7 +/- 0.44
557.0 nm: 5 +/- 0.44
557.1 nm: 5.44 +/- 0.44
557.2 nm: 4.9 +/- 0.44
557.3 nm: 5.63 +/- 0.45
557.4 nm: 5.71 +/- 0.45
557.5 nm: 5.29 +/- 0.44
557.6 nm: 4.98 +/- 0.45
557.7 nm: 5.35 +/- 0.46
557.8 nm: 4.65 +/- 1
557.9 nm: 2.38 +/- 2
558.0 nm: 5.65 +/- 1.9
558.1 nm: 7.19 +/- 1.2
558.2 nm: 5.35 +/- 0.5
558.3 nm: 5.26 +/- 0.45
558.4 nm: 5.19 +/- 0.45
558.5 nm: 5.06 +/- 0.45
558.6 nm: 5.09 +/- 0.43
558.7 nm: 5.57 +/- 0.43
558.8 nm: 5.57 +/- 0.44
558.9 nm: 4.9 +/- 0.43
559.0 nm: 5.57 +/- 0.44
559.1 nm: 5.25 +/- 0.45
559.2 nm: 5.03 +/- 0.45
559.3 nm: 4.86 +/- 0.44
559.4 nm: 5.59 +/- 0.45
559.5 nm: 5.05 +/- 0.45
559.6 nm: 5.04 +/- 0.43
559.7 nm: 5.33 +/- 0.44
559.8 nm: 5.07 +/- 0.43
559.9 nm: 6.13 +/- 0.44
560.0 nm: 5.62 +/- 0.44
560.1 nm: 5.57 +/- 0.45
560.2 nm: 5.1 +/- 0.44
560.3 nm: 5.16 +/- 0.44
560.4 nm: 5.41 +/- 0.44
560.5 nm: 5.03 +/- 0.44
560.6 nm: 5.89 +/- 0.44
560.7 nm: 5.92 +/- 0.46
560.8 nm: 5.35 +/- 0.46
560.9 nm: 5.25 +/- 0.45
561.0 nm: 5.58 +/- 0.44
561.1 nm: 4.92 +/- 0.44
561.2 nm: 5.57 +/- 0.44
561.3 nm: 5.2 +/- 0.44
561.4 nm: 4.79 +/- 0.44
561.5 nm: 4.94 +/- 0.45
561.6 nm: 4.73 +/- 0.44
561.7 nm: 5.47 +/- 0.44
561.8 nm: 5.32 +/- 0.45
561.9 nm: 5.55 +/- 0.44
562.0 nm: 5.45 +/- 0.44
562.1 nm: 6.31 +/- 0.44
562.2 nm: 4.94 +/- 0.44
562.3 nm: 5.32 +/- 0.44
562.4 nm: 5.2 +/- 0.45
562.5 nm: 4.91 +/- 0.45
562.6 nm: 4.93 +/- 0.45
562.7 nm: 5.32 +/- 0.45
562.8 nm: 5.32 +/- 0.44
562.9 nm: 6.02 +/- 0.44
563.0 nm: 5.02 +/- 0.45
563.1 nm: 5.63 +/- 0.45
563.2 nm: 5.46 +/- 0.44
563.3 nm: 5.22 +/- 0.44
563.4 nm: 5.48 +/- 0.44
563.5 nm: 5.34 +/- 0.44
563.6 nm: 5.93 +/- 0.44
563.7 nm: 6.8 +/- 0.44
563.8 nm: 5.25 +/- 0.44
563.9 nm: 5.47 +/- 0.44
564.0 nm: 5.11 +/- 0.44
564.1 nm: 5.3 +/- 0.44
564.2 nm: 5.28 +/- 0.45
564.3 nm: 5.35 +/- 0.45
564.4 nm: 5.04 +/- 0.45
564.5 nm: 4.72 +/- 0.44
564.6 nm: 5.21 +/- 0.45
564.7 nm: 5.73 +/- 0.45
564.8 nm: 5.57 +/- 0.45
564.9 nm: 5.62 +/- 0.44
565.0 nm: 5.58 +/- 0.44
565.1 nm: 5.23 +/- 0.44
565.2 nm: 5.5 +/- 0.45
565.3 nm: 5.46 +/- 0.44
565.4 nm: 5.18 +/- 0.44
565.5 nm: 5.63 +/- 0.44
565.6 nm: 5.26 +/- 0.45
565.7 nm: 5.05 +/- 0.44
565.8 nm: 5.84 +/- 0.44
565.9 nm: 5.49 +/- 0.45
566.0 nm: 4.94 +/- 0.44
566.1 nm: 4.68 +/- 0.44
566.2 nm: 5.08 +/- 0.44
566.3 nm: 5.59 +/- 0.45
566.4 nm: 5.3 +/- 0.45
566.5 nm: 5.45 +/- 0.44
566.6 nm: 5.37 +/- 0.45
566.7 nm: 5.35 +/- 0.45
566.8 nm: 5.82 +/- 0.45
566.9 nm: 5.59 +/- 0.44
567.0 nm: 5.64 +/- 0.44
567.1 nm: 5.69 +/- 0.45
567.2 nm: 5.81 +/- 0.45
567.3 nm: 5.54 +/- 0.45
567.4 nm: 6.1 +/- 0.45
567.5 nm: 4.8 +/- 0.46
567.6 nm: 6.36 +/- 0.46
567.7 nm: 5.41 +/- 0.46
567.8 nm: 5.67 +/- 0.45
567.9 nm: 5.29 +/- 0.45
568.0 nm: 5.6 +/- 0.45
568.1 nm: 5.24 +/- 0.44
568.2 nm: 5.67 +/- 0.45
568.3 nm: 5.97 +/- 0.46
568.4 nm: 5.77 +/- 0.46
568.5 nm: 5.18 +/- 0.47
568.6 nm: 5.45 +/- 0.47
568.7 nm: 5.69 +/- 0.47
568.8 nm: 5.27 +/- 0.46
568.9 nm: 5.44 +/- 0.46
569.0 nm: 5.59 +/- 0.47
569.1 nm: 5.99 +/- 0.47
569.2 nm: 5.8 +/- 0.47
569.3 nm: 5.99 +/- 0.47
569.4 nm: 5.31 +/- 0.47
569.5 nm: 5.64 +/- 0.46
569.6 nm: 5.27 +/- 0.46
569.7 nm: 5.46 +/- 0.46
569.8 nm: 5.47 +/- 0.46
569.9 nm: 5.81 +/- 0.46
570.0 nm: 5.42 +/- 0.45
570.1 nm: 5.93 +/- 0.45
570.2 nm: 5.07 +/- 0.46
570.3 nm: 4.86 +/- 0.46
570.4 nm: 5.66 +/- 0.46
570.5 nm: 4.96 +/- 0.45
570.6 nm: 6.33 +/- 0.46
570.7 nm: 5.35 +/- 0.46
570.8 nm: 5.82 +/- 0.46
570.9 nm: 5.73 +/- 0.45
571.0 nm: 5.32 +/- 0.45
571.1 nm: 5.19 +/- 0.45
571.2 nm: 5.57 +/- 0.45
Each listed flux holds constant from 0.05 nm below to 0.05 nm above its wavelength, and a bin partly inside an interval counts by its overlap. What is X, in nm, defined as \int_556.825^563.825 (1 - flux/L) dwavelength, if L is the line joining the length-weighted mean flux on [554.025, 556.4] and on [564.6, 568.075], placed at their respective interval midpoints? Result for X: 0.11 nm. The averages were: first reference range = 5.4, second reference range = 5.47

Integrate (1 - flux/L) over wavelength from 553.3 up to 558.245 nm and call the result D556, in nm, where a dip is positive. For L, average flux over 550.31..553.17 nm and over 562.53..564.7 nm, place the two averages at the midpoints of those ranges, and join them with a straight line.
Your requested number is 0.10 nm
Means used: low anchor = 5.57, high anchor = 5.39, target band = 5.4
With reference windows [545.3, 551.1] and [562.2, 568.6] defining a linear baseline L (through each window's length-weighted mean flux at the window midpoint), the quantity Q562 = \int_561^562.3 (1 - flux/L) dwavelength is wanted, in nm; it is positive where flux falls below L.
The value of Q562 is 0.04 nm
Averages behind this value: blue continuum 5.5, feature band 5.28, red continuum 5.44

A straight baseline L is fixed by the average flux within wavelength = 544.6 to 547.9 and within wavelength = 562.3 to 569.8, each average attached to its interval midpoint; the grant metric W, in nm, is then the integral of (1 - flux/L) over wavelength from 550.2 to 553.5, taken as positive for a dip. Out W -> -0.01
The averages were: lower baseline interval 5.55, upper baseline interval 5.46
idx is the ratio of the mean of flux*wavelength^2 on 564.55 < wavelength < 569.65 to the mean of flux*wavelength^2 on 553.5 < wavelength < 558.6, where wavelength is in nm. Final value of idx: 1.06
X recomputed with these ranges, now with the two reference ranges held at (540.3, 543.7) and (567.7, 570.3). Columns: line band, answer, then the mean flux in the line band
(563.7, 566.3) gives 0.09 nm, 5.34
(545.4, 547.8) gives 0.02 nm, 5.47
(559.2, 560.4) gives 0.05 nm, 5.31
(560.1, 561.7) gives 0.08 nm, 5.27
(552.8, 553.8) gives 0.01 nm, 5.45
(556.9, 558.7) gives 0.10 nm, 5.24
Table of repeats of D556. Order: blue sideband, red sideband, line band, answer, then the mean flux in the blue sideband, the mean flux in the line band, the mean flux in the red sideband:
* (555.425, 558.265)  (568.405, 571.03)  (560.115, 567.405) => 0.087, 5.36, 5.39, 5.54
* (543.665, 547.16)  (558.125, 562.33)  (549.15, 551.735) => -0.074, 5.51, 5.61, 5.33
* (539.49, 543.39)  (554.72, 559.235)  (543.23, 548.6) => -0.082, 5.46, 5.51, 5.35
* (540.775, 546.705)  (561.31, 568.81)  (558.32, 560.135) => 0.051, 5.55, 5.3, 5.42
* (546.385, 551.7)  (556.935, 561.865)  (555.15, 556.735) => -0.009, 5.52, 5.38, 5.27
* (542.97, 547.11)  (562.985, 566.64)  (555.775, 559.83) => 0.106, 5.54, 5.3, 5.39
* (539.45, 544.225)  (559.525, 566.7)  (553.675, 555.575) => -0.023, 5.45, 5.46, 5.36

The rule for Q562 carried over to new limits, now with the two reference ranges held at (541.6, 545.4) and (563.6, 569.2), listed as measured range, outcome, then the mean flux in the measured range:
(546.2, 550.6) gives 0.09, 5.44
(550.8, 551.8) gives -0.03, 5.73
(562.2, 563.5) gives 0.04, 5.31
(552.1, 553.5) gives 0.03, 5.4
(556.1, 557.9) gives 0.06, 5.33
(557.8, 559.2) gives 0.08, 5.2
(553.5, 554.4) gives 0.03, 5.35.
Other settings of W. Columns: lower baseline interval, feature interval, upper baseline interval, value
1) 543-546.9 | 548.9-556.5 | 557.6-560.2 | -0.15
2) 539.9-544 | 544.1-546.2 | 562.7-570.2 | -0.06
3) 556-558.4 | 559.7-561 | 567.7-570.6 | -0.01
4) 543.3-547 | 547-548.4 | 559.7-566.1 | 0.02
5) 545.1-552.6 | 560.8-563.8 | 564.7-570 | 0.08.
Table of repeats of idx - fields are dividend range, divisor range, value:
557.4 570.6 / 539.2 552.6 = 1.05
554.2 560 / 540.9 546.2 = 1.01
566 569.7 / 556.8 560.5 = 1.08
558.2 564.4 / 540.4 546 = 1.03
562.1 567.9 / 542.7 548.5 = 1.05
